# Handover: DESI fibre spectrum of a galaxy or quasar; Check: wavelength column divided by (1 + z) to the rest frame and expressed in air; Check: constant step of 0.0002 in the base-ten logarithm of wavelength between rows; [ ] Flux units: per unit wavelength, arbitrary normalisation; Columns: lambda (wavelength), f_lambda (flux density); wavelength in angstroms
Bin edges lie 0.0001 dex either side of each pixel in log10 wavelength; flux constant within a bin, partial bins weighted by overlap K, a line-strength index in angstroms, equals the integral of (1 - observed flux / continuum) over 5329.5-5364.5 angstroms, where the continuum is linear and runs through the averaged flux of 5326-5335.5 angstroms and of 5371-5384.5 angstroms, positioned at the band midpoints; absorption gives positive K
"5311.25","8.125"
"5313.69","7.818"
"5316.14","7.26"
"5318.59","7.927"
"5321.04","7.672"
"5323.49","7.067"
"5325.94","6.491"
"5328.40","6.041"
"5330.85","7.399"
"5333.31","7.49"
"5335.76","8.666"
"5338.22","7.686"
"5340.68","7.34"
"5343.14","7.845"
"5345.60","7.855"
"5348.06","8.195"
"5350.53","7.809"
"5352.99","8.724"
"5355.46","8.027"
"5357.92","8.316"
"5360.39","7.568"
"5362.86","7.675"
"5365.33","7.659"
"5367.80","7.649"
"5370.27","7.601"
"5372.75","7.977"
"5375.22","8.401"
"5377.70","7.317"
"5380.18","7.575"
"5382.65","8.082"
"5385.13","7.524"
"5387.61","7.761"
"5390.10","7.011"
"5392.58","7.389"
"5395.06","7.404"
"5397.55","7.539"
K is -2.6 angstroms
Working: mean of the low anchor 7.09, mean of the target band 7.89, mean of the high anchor 7.84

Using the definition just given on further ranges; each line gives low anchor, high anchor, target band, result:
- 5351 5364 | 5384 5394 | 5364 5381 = 0.01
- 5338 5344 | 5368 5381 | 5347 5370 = -0.76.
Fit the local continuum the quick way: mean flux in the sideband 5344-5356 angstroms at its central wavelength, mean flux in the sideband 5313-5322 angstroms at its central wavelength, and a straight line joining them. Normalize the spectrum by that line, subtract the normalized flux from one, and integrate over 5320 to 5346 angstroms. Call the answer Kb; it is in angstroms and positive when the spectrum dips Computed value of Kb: 1.6 angstroms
